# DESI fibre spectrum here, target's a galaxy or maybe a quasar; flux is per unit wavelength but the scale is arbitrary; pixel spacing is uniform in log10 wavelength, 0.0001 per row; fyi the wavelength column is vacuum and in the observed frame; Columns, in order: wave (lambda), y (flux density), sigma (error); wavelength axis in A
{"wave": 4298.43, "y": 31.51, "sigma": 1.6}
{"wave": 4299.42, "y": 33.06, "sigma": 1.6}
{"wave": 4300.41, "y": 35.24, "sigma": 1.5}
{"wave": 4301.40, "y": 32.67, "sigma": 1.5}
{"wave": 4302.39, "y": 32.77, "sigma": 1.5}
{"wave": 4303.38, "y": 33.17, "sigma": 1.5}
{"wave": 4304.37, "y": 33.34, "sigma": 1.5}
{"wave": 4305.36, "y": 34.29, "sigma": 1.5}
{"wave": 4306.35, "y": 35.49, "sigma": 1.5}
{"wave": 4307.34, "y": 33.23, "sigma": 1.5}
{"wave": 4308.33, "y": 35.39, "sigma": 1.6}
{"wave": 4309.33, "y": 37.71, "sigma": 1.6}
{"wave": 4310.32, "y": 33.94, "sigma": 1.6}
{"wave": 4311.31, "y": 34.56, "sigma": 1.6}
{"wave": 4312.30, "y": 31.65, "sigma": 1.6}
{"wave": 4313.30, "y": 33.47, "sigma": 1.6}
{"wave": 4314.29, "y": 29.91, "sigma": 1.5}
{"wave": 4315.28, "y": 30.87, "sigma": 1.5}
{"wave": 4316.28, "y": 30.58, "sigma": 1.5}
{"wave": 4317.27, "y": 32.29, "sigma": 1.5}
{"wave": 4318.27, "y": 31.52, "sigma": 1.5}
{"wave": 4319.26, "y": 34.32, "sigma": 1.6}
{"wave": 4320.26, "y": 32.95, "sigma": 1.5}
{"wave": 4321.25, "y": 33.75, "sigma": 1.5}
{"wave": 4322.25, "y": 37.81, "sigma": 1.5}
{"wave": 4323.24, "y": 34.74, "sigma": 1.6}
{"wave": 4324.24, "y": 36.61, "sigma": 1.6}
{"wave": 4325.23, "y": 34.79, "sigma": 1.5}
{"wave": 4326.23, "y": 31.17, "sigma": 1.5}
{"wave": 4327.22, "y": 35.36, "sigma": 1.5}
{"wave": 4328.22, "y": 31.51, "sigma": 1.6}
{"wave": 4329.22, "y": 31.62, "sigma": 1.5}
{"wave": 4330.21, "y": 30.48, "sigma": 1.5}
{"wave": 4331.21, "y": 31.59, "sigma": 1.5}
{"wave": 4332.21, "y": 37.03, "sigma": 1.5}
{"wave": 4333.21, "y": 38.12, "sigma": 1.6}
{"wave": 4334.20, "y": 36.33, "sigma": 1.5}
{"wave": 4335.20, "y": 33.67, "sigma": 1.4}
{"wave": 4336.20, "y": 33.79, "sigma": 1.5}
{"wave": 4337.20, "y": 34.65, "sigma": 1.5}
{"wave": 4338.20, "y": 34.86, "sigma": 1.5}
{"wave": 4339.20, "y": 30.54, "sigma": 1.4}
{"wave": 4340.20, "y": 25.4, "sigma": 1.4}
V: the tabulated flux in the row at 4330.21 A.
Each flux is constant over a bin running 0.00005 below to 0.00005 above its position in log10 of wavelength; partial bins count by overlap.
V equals 30.48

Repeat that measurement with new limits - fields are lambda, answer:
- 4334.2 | 36.33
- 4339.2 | 30.54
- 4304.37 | 33.34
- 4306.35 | 35.49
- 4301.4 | 32.67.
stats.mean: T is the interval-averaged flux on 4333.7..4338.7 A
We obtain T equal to 34.7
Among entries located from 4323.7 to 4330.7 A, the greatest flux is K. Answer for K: 36.61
